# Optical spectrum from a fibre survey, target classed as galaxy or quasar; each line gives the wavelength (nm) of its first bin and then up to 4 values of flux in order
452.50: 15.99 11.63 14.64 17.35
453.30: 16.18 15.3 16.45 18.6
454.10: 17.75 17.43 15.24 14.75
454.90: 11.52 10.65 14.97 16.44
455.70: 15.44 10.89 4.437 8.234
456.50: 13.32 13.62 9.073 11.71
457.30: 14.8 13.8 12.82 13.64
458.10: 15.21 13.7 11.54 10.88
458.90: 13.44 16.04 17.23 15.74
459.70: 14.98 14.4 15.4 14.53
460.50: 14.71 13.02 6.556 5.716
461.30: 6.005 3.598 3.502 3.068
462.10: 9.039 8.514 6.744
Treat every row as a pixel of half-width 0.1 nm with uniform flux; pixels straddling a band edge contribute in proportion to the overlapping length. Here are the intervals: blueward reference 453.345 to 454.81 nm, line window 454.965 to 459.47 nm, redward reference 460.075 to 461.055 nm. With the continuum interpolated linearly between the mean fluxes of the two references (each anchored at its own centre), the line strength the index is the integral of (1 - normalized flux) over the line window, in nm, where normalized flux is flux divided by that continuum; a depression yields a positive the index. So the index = 0.46 nm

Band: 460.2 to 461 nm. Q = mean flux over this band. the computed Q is 12.2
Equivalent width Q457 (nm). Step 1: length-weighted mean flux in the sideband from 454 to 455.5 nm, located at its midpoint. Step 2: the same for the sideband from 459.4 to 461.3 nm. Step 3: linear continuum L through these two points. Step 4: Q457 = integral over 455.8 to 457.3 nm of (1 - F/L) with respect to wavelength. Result 0.373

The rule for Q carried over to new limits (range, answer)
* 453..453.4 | 16.8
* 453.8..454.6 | 17.3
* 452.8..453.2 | 16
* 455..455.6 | 14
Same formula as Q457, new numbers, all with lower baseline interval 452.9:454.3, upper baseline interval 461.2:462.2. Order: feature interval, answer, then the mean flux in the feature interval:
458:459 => -0.34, 13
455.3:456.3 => 0.14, 11.8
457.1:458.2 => -0.30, 13.8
